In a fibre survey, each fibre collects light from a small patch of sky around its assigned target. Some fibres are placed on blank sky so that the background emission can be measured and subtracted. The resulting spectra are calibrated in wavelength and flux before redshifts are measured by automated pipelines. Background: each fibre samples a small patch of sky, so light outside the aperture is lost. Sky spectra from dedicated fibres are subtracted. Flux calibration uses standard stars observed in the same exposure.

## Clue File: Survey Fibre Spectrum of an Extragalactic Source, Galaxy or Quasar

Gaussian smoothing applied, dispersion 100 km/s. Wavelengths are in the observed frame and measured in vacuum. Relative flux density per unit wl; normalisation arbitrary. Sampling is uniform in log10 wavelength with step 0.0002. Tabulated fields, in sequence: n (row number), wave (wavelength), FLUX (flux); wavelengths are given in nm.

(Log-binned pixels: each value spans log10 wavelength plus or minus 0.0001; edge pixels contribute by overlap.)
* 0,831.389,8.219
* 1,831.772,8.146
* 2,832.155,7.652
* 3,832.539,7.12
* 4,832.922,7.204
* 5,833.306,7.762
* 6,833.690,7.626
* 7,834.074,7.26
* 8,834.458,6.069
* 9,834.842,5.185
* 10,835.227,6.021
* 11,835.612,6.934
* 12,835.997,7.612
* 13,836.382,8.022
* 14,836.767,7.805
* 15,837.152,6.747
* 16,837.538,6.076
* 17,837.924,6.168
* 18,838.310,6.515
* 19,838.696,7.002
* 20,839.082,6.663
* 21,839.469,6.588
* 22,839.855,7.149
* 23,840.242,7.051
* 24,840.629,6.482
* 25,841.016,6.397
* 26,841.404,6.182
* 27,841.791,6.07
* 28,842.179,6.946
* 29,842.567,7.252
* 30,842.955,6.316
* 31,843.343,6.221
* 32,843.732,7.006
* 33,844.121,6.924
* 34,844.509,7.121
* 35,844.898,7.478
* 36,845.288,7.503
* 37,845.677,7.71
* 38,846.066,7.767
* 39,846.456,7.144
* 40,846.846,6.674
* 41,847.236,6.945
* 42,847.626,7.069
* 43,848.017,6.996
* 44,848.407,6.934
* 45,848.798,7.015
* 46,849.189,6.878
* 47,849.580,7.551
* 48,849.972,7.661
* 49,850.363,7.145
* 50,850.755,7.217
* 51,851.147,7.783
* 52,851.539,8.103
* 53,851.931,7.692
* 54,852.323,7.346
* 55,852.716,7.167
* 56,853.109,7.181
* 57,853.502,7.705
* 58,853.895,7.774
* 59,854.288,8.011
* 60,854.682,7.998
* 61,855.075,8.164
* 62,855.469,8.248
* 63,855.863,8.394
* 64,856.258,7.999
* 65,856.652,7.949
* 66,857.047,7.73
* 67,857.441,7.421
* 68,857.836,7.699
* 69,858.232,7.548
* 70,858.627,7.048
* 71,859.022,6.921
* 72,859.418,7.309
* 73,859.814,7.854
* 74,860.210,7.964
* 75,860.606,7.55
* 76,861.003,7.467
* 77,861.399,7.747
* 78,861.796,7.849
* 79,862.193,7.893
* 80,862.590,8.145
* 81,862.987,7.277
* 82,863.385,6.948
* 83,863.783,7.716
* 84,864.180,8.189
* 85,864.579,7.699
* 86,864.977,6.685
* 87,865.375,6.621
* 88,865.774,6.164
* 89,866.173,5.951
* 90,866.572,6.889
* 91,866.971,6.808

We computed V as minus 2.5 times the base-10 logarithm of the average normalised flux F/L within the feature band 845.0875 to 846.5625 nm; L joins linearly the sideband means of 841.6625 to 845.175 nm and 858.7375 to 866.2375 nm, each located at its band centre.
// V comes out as -0.10 mag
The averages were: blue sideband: 6.84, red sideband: 7.39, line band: 7.55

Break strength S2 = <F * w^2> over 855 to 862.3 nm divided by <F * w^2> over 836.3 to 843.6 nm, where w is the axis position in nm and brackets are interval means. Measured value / 1.2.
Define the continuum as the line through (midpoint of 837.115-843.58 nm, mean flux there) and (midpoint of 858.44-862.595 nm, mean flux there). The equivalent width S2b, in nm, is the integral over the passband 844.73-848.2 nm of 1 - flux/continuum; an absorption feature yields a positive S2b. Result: -0.19 nm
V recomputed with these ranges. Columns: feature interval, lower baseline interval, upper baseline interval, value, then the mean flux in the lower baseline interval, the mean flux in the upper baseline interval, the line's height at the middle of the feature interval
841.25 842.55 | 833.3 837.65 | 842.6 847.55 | 0.080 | 6.91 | 7.07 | 7.02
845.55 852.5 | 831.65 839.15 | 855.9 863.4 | 0.005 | 6.97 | 7.63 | 7.34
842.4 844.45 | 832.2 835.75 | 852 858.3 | 0.076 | 6.83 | 7.77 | 7.25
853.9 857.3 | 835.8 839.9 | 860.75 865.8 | -0.104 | 6.93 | 7.46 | 7.3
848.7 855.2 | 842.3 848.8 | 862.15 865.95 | -0.059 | 7.06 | 7.32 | 7.15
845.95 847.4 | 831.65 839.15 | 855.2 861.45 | 0.033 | 6.97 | 7.68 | 7.32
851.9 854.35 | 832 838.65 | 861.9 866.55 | -0.063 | 6.92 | 7.21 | 7.1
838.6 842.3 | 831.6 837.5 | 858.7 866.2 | 0.084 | 7.11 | 7.39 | 7.17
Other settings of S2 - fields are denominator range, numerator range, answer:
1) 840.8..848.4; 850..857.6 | 1.14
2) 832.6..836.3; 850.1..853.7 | 1.13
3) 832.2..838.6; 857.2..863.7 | 1.16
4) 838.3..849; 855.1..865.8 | 1.14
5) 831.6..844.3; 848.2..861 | 1.15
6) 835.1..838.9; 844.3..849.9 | 1.07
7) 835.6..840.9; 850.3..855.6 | 1.15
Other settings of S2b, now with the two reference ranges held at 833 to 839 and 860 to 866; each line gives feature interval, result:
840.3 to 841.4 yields 0.078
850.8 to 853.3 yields -0.109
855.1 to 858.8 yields -0.245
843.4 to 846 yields -0.077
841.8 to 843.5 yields 0.091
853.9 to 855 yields -0.109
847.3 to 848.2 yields 0.012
